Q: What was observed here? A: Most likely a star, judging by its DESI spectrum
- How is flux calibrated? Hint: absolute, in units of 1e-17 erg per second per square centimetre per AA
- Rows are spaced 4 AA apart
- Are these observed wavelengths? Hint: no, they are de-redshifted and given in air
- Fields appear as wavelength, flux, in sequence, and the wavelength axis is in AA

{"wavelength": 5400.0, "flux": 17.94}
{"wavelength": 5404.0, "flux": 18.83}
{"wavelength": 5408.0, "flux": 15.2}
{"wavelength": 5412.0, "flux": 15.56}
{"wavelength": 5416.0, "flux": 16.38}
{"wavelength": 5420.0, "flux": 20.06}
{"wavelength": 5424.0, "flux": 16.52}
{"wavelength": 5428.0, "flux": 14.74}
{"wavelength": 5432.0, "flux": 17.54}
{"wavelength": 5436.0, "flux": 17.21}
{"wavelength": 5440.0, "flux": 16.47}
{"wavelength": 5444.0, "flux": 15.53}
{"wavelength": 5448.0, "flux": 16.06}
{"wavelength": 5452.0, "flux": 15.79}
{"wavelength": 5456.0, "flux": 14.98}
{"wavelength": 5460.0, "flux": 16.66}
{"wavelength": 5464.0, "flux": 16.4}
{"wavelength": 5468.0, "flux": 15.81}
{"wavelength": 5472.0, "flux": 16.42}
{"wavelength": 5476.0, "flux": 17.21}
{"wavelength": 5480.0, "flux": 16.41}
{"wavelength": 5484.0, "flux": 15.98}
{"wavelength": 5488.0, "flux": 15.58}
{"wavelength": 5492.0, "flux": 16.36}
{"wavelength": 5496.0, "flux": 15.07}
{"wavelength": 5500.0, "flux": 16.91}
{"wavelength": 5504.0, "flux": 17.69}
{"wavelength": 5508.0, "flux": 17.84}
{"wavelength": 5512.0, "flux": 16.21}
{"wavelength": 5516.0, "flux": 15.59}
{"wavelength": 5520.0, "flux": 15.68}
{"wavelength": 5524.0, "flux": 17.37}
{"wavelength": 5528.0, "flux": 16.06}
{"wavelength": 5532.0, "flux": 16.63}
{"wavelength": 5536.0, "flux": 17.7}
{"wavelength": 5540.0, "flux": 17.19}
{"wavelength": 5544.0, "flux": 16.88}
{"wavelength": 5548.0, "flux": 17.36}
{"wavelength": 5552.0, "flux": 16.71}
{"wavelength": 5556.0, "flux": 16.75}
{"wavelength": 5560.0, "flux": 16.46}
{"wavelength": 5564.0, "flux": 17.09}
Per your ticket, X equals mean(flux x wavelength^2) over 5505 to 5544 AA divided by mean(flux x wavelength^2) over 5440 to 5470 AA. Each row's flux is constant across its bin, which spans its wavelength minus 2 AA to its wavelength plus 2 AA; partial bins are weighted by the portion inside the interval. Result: 1.1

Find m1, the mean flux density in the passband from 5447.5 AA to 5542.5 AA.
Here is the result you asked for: 16.4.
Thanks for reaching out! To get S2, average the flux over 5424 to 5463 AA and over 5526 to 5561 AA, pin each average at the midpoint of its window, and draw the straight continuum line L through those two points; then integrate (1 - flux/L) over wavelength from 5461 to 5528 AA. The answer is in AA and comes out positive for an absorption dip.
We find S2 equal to 0.4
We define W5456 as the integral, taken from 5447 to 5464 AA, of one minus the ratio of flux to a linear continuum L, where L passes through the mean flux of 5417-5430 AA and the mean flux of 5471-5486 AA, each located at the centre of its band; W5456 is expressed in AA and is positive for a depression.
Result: 0.8 AA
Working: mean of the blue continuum 17.1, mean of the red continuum 16.5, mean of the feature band 15.9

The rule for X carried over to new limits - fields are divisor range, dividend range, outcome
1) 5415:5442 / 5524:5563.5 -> 1.04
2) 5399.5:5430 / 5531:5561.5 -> 1.06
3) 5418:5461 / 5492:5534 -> 1.03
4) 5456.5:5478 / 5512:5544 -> 1.04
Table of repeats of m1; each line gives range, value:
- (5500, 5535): 16.7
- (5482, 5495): 15.9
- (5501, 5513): 17.3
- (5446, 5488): 16.1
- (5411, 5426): 17.2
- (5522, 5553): 17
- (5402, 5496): 16.4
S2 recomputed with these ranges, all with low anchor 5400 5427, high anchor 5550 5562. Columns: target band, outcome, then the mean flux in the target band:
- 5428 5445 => 0.47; 16.5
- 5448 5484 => 1.53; 16.2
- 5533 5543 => -0.37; 17.3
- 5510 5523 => 0.63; 15.9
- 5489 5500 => 0.59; 15.9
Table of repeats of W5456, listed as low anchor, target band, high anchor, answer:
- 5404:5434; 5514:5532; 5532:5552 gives 0.91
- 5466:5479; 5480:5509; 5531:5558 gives 0.37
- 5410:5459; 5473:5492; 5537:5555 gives 0.43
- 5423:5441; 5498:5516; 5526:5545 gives -0.22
